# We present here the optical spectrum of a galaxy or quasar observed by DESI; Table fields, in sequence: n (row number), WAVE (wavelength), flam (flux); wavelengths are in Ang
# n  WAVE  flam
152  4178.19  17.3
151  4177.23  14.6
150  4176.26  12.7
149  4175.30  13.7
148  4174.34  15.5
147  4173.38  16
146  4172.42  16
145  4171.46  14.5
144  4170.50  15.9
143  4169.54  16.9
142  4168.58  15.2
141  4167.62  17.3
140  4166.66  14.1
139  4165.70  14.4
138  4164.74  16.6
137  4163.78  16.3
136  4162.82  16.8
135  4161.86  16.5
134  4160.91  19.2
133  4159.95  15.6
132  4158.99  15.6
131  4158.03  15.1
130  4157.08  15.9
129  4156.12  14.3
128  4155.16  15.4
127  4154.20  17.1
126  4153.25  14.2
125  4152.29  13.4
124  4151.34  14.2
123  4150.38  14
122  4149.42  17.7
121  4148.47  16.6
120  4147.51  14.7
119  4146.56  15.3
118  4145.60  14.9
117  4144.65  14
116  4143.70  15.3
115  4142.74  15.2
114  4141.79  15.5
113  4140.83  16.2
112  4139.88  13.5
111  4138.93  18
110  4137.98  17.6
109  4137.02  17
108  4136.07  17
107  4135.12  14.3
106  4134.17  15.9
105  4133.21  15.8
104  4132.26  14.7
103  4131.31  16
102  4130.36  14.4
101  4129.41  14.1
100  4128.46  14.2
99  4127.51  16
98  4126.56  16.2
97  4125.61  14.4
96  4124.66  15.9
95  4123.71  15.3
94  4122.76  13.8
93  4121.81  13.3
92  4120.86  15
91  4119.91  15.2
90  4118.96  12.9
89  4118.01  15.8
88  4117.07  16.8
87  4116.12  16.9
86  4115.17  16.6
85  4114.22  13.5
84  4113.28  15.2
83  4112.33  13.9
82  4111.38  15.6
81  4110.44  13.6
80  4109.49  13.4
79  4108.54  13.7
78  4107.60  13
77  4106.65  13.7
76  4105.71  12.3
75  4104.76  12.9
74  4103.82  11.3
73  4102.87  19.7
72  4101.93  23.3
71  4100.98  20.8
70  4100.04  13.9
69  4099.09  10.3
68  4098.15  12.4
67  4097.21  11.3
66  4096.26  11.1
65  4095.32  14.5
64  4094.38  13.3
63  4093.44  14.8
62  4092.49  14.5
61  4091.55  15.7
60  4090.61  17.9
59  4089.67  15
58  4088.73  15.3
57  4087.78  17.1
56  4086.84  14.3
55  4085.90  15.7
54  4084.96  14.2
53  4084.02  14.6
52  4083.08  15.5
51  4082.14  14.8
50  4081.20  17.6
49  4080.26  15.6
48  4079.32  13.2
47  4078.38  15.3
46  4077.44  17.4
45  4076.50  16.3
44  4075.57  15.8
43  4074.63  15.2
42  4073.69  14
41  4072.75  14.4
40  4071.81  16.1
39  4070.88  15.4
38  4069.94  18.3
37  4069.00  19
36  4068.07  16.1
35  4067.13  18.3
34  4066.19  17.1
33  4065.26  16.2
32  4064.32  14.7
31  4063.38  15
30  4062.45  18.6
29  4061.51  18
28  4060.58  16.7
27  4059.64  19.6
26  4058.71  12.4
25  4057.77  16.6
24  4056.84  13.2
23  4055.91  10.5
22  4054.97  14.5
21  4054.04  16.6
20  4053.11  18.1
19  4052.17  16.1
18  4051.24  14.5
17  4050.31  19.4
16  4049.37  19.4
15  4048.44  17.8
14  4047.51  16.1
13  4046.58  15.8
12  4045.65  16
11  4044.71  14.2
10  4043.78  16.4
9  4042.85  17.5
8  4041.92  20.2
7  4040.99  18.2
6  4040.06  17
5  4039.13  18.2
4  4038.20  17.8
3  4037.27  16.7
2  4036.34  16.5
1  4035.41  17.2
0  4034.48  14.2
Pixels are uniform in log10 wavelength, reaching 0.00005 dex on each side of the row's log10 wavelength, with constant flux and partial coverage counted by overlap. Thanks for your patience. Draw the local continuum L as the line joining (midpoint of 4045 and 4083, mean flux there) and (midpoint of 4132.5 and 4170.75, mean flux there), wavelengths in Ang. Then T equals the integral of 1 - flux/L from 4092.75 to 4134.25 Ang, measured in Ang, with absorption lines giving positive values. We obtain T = 3.1 Ang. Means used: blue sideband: 16.1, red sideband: 15.7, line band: 14.7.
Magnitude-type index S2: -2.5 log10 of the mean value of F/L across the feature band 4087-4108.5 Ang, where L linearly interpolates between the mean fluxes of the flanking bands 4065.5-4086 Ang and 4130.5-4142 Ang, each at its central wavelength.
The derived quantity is 0.09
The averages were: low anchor 15.9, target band 14.7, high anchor 15.9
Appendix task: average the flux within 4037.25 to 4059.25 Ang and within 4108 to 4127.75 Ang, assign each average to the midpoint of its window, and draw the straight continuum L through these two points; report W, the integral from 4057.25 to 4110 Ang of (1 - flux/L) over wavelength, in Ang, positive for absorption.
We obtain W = 0.8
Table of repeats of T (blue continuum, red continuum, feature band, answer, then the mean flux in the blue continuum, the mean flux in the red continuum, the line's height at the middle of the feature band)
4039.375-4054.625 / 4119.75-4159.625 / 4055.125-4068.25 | 0.70 Ang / 17.1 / 15.3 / 16.8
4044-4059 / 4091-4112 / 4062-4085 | -1.29 Ang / 15.7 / 14.3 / 15.1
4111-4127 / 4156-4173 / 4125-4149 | -0.11 Ang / 15.1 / 15.9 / 15.4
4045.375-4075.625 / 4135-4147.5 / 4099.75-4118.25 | 0.70 Ang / 16.2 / 15.7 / 15.9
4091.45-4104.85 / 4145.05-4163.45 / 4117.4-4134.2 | 0.23 Ang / 14.7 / 15.6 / 15.1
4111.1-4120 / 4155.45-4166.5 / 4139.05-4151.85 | 0.39 Ang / 15.2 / 16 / 15.7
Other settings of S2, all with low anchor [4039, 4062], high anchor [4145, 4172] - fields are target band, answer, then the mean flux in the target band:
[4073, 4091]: 0.05 mag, 15.5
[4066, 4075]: 0.00 mag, 16.4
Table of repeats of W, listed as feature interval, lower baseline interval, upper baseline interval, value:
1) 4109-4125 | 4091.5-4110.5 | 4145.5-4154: -0.4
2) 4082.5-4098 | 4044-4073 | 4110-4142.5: 1.2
